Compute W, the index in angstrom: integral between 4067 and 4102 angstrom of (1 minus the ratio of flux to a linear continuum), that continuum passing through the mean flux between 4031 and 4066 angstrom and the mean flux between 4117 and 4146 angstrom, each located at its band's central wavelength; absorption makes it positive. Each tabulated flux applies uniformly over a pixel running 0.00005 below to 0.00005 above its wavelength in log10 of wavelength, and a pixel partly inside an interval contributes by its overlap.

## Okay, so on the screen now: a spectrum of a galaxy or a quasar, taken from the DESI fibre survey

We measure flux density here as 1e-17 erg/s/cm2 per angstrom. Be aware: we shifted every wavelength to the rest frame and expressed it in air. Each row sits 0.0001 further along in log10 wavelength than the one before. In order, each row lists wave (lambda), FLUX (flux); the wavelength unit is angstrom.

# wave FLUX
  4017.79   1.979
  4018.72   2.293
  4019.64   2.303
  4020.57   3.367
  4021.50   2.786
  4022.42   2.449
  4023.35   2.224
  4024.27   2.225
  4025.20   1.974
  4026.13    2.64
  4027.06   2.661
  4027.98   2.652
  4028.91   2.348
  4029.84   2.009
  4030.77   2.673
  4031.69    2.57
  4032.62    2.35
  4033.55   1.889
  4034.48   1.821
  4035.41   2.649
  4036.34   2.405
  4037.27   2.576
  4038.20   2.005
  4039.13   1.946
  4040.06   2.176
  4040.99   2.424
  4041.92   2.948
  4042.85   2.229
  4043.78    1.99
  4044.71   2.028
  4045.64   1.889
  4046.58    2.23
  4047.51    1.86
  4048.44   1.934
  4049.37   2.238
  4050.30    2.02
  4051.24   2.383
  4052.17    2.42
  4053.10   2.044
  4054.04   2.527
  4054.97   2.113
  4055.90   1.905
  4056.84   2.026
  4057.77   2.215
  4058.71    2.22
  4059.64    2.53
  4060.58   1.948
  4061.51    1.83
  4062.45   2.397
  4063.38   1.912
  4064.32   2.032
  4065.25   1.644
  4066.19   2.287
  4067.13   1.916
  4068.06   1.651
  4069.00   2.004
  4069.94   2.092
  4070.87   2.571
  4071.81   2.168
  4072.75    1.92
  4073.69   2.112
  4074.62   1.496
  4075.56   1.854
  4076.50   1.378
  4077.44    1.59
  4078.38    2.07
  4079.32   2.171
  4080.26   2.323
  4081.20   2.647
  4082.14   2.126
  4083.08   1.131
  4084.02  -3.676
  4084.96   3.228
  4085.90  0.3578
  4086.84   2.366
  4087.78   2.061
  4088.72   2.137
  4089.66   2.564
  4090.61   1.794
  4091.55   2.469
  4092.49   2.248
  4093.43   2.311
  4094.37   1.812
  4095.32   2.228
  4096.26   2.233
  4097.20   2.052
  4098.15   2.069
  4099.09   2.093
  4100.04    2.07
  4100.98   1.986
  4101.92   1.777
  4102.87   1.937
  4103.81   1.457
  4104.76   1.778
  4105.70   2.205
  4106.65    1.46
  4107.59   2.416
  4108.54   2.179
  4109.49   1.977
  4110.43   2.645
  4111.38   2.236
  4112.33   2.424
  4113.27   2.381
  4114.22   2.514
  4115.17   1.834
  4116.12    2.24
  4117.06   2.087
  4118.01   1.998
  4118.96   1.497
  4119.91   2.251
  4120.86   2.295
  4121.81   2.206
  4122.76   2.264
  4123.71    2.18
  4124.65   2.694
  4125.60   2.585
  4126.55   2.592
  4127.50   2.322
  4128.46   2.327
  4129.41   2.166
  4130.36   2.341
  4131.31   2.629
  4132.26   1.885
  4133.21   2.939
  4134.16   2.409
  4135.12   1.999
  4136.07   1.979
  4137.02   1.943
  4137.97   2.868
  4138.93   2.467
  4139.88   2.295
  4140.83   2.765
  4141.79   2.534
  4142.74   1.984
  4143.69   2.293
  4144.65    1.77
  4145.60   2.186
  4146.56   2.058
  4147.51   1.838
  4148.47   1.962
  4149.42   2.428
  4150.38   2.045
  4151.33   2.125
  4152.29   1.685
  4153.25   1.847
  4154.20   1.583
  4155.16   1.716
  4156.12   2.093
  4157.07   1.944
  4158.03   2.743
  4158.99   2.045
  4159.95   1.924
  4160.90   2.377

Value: 5.4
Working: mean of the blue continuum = 2.18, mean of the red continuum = 2.29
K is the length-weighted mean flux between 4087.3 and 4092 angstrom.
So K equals 2.2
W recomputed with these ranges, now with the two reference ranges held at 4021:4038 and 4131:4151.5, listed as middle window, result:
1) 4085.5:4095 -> 1.1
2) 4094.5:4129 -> 2.0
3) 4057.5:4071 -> 1.5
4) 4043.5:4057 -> 1.4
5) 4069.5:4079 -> 1.6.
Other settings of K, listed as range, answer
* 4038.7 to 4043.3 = 2.35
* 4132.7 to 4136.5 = 2.33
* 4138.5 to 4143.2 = 2.41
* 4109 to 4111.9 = 2.28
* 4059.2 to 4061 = 2.24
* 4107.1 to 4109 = 2.29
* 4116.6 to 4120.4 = 1.96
